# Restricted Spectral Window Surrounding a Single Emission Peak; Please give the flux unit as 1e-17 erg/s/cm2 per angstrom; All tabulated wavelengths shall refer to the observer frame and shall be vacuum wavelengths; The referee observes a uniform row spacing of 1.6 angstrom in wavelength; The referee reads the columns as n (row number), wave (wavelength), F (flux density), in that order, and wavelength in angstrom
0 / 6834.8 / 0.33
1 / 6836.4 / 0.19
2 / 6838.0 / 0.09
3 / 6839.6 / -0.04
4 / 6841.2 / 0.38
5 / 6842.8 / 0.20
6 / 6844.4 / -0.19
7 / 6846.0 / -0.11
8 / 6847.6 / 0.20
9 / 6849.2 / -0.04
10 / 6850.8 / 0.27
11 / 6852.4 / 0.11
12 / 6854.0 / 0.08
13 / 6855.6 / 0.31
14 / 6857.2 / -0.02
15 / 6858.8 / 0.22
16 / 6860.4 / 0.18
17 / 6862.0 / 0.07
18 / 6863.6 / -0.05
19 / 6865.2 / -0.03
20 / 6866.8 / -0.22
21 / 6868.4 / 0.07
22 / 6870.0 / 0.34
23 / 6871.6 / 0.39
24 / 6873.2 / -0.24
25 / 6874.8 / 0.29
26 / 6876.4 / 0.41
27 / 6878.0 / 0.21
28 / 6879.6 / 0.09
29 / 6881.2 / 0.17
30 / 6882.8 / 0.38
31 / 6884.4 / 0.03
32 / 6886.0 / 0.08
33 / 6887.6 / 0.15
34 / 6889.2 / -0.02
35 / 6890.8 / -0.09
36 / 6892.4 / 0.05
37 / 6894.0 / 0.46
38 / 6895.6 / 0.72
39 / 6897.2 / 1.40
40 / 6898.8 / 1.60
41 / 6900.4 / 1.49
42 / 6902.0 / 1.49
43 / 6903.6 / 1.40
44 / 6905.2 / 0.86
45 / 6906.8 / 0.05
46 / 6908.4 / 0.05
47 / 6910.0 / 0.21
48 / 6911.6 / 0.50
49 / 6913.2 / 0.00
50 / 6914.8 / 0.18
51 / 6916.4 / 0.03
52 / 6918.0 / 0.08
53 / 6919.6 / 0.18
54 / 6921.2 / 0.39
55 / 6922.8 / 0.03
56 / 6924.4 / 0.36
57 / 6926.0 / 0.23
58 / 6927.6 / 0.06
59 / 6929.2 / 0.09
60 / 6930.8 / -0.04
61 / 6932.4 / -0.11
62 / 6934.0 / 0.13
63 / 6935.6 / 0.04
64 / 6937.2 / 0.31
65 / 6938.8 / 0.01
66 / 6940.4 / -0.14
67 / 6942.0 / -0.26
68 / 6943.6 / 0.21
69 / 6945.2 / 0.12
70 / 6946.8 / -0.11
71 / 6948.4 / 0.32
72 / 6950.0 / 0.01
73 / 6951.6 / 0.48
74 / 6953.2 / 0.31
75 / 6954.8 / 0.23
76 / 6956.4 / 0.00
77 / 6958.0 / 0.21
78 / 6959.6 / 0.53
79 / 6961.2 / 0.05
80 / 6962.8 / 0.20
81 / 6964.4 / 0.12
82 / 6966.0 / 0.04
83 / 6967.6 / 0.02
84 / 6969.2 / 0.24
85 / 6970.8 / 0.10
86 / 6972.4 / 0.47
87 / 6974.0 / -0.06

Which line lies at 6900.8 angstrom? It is [O II] 3727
